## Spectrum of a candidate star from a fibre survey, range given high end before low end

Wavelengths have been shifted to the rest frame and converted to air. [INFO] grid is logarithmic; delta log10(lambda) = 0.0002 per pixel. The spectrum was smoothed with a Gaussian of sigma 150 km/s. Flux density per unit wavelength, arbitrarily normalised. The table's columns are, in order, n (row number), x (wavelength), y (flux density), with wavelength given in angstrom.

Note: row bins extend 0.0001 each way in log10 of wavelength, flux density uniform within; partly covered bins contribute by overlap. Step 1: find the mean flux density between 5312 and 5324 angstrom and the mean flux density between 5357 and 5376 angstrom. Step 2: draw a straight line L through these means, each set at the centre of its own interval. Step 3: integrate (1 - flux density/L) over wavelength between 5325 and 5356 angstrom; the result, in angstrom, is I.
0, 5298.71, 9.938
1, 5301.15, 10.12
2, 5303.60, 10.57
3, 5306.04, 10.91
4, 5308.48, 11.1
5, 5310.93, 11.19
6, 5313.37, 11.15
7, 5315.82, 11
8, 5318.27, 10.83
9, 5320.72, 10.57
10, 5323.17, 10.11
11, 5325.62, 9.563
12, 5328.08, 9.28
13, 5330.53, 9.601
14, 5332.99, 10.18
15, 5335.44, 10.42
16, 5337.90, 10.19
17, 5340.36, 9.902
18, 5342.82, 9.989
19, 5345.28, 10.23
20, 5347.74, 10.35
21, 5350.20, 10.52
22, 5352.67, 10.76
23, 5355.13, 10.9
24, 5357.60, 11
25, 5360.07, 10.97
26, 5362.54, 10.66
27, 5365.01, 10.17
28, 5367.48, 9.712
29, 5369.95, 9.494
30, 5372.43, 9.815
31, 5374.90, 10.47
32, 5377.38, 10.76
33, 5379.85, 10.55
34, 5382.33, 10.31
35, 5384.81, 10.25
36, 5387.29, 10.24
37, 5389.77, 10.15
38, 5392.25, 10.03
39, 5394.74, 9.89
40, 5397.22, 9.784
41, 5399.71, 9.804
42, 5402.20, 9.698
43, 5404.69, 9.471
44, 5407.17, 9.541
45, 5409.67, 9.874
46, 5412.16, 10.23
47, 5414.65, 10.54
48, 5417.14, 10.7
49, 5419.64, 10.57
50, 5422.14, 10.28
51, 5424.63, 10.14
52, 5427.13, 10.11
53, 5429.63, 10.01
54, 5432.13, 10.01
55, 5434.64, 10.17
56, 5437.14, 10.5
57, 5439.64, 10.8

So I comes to 1.1 angstrom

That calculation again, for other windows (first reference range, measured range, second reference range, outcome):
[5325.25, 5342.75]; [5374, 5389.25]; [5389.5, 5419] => -0.7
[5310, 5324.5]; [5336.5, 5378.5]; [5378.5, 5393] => 0.6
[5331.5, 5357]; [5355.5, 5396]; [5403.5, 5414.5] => -0.7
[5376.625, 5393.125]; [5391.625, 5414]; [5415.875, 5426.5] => 1.2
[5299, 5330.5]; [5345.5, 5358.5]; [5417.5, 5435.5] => -0.3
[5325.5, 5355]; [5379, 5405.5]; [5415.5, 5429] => 0.7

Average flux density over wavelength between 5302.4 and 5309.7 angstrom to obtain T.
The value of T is 10.9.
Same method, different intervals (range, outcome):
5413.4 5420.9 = 10.6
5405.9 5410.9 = 9.71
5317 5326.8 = 10.3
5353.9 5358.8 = 10.9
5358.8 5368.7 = 10.4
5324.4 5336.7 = 9.81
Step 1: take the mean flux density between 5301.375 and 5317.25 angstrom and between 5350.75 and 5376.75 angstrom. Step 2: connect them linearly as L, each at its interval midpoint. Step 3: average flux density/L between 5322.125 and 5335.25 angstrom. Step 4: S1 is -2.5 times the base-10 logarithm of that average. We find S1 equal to 0.100 mag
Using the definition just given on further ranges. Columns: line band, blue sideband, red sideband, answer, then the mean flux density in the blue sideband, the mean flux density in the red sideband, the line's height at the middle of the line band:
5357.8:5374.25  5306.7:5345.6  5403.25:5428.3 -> 0.006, 10.3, 10.1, 10.3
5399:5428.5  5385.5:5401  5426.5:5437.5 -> -0.002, 9.99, 10.1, 10.1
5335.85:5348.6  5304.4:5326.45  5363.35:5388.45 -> 0.037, 10.7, 10.2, 10.5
